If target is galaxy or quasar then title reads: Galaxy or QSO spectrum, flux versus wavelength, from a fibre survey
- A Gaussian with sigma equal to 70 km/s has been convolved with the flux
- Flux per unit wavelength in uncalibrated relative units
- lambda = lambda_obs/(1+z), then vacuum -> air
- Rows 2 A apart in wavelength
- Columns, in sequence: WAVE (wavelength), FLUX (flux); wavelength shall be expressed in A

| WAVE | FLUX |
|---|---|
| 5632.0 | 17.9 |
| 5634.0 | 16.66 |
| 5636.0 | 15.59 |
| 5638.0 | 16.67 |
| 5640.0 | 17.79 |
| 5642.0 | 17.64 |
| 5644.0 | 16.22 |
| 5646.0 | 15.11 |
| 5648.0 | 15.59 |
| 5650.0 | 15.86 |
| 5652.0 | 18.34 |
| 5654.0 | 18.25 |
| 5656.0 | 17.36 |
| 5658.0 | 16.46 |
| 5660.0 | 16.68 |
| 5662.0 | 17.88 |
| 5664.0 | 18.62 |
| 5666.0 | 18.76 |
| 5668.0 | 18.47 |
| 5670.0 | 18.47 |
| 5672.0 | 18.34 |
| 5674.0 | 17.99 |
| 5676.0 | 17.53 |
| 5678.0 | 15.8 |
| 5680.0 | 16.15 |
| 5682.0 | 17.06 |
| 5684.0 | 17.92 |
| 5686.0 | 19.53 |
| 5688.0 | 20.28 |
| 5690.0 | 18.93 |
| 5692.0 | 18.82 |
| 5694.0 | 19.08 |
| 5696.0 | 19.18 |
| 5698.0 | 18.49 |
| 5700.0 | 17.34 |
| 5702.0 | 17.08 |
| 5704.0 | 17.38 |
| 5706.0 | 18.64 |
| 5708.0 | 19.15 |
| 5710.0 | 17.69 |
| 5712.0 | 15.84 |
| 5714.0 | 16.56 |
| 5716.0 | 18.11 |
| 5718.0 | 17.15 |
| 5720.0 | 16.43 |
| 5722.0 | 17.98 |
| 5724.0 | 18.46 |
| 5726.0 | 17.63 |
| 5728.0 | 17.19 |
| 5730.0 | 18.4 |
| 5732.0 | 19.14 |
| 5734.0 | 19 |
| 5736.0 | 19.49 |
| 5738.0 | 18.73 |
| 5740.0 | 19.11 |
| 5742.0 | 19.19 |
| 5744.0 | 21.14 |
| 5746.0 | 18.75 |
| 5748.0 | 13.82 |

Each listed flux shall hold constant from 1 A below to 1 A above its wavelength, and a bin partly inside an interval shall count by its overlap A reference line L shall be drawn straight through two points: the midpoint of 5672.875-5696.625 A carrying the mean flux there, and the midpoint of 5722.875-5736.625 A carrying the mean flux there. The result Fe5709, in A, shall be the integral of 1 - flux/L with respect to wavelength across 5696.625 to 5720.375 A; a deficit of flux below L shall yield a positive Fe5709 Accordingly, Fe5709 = 1.00 A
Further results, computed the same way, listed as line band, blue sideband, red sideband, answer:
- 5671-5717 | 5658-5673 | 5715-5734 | 0.1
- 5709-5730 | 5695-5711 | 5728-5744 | 1.4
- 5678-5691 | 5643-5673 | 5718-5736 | -0.4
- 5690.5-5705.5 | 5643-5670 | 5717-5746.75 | -0.2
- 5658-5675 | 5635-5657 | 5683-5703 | -0.4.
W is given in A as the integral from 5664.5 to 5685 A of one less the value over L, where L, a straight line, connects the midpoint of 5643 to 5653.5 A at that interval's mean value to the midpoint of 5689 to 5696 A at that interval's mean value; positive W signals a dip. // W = 0.25 A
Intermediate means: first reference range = 16.3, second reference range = 19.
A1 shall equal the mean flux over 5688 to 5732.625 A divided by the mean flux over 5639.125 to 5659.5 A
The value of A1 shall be 1.07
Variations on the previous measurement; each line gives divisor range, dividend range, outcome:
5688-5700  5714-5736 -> 0.95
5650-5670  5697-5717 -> 0.99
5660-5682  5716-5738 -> 1.02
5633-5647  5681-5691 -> 1.13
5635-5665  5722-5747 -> 1.11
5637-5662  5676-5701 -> 1.08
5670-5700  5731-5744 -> 1.06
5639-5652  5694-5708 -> 1.10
